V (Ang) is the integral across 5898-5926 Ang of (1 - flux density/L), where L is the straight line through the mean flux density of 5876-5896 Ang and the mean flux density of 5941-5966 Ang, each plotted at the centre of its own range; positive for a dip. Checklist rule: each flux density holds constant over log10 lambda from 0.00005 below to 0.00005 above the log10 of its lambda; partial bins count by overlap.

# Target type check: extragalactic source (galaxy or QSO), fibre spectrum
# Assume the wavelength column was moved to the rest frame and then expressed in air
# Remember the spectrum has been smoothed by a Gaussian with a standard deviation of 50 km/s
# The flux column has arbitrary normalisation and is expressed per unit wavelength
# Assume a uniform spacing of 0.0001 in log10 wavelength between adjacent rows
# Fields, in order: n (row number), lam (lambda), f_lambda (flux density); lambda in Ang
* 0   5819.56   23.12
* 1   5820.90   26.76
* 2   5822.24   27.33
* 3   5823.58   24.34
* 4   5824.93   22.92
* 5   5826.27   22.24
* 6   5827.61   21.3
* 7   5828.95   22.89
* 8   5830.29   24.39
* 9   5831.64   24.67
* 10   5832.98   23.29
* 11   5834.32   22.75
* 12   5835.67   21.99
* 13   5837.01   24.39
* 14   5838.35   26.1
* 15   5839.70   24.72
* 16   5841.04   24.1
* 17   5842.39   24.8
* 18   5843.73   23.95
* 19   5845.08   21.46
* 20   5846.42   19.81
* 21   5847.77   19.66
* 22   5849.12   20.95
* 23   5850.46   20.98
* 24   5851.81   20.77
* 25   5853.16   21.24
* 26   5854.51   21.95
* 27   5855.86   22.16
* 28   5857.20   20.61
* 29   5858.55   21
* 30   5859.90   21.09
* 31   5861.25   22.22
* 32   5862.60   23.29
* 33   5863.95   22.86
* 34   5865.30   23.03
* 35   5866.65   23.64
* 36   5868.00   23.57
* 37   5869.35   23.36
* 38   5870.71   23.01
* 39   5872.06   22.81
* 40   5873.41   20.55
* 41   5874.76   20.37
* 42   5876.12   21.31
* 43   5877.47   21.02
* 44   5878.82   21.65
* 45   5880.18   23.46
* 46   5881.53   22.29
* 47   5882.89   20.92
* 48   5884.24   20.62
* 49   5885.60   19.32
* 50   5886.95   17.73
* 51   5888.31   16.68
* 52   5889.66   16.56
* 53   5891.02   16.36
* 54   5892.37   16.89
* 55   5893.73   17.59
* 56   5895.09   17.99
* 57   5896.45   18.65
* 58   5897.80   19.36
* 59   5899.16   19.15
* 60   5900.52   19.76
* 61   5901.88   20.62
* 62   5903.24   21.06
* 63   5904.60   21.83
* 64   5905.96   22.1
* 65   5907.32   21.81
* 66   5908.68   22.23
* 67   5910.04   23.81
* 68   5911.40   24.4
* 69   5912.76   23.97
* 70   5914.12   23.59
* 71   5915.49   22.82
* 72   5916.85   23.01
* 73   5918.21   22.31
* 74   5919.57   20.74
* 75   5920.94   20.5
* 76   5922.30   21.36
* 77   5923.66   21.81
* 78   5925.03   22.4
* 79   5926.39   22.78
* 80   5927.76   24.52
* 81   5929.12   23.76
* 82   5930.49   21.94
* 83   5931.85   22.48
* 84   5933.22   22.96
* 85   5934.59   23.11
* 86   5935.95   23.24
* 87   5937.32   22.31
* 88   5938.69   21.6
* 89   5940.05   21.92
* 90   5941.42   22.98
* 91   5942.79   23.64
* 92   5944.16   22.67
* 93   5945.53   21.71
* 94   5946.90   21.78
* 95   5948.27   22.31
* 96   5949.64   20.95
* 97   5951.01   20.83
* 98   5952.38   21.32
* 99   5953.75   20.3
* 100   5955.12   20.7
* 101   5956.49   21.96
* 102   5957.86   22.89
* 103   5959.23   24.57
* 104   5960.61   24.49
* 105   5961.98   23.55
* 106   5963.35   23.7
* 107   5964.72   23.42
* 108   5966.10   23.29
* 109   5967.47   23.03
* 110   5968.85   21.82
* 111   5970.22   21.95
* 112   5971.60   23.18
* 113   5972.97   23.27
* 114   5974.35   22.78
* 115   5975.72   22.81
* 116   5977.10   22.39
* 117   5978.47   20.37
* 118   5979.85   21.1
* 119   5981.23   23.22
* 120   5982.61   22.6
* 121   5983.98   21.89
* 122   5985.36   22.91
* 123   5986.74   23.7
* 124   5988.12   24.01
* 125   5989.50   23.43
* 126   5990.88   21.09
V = -1.9 Ang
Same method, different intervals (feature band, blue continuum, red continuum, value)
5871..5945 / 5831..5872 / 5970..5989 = 4.1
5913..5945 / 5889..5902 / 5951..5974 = -3.4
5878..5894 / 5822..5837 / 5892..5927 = 2.0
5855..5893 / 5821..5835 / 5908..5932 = 3.6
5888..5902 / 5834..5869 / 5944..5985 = 2.7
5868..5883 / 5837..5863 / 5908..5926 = 0.2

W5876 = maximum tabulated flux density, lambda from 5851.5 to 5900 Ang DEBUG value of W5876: 23.64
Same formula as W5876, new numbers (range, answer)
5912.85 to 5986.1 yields 24.57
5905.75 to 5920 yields 24.4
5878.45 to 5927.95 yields 24.52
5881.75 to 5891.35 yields 20.92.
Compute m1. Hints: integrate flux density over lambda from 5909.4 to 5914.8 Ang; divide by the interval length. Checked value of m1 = 24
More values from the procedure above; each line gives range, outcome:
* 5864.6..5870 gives 23.4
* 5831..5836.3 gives 23.2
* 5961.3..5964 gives 23.7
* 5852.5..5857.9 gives 21.5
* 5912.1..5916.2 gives 23.4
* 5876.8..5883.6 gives 21.9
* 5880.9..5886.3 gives 20.8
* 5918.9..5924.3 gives 21.1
